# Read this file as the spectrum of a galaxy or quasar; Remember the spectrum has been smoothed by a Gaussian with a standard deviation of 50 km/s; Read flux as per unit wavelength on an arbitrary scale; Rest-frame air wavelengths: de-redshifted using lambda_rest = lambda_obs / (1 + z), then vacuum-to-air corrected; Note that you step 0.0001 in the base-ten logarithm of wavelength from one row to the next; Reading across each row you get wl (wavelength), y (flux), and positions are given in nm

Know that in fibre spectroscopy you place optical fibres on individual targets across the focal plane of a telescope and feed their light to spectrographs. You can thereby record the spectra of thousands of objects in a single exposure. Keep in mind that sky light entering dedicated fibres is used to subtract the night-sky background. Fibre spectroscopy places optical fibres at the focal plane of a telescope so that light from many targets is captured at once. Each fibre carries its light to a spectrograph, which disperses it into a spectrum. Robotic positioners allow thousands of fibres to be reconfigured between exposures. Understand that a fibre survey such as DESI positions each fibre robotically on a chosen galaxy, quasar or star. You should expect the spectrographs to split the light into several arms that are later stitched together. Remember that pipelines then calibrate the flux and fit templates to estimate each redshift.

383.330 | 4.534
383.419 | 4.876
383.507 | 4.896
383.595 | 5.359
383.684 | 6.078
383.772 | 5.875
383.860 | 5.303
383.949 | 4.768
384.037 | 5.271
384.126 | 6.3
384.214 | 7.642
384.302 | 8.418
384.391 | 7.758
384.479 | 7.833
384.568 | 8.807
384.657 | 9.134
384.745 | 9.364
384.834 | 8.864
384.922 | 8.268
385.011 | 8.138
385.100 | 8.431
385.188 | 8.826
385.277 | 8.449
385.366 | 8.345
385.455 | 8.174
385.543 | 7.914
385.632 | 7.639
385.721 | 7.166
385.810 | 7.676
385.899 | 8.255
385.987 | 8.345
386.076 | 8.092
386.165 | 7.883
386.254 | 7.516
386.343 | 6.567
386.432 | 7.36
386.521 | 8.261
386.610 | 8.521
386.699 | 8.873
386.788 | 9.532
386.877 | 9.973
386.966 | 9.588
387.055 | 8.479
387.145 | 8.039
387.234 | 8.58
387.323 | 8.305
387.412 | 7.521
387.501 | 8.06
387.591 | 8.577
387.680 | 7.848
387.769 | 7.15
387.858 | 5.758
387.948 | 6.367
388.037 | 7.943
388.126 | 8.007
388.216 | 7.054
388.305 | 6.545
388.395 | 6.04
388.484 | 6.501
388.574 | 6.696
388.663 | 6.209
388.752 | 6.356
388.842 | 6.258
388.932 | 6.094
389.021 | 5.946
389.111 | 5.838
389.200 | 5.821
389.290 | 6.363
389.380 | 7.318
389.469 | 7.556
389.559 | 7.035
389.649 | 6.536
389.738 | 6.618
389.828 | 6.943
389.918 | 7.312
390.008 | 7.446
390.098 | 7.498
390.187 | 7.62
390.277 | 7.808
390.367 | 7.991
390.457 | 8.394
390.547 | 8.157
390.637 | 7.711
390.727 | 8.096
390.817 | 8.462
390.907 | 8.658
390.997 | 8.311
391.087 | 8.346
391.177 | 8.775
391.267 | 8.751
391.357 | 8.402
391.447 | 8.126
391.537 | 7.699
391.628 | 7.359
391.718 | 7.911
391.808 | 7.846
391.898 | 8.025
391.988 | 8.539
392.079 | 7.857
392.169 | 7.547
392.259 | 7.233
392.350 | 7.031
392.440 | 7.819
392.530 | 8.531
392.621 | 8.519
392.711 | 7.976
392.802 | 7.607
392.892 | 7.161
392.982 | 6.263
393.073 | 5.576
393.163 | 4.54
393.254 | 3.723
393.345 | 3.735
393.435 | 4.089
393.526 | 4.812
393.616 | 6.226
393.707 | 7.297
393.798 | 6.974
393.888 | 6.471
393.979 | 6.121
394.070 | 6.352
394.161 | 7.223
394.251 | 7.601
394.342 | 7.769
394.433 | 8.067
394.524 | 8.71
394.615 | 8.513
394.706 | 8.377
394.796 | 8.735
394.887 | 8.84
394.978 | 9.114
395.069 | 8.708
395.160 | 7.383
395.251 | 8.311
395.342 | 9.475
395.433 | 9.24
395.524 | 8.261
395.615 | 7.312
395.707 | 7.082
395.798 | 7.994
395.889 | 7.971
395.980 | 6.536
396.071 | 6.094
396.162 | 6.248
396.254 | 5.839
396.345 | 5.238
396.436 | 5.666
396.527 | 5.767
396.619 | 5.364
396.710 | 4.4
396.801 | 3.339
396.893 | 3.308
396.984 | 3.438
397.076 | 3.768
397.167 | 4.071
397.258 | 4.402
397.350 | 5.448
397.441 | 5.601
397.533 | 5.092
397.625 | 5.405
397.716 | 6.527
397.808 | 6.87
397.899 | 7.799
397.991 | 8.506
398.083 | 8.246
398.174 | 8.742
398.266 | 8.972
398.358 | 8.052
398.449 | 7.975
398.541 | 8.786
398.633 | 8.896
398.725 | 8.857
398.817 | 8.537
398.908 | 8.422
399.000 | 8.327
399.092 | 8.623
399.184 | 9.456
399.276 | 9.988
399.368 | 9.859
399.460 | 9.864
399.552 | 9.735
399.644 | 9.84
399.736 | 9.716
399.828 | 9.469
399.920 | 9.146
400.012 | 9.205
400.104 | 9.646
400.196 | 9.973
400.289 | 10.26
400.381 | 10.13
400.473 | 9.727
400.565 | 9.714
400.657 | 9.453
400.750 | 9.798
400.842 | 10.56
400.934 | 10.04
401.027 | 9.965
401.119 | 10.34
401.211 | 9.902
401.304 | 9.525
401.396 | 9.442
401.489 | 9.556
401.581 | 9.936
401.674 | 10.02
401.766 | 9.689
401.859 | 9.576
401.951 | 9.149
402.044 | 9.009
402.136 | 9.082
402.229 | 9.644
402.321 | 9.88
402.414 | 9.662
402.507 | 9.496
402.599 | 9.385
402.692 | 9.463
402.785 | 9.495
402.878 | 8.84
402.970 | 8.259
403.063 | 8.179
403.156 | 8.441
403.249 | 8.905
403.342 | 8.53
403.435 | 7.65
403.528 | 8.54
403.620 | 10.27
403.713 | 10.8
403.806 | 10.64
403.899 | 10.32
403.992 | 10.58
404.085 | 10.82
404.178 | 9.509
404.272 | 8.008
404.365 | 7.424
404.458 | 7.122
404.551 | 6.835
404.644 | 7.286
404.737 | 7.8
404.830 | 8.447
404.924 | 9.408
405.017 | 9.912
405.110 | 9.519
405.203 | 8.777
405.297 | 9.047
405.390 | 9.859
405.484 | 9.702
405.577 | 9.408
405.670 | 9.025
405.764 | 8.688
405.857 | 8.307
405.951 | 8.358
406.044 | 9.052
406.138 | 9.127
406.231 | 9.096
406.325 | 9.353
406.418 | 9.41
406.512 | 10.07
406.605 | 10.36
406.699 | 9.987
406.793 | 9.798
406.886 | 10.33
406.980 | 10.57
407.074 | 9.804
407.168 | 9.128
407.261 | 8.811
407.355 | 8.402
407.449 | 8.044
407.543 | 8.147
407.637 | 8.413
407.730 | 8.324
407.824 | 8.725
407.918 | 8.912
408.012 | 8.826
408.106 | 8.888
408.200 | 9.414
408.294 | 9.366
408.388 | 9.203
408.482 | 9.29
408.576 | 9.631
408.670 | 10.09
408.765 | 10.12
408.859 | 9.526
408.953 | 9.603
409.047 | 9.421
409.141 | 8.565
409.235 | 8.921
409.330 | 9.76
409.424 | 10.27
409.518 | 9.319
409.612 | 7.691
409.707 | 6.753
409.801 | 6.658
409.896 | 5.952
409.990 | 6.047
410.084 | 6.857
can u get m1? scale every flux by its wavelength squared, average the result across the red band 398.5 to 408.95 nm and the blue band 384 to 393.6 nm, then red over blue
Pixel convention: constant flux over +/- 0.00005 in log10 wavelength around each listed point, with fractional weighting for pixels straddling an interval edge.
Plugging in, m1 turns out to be 1.3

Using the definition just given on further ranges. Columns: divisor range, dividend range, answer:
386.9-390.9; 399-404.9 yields 1.37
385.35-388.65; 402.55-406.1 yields 1.26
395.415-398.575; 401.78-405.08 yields 1.47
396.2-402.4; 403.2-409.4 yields 1.15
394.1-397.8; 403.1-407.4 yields 1.44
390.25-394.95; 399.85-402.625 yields 1.36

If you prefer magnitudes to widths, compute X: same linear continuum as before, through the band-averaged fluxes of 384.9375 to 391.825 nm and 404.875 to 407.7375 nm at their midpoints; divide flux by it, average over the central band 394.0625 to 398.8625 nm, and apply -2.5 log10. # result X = 0.19 mag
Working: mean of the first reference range 7.67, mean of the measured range 7.04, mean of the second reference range 9.25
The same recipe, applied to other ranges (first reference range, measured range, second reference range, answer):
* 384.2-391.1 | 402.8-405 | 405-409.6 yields 0.02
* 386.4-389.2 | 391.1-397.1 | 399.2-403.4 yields 0.20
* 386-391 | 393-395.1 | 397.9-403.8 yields 0.22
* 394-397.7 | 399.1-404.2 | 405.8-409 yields -0.21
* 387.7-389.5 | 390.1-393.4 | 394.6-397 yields -0.12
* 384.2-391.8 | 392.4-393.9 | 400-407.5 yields 0.29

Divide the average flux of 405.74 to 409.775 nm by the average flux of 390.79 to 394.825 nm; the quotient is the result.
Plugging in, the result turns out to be 1.25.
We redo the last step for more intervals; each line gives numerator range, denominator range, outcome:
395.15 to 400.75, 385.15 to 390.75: 1.02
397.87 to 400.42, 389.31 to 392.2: 1.16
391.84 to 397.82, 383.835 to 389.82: 0.88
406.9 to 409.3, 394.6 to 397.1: 1.34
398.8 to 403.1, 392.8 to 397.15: 1.45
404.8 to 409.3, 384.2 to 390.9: 1.20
